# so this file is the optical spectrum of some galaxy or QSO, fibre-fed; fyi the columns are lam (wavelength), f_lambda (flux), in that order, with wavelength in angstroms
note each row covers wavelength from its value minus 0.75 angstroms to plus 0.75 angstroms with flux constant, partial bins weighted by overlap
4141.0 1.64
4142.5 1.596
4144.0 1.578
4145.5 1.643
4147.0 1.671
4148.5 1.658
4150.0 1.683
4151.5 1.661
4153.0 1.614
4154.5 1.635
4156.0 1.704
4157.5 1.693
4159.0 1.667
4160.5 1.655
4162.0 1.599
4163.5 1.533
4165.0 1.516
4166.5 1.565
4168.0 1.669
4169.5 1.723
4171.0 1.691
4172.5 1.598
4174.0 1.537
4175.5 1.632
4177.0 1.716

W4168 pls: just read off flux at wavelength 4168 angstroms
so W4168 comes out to 1.669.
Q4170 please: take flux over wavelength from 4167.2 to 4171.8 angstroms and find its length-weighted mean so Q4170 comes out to 1.69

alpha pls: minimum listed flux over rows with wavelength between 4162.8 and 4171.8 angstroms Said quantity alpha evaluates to 1.516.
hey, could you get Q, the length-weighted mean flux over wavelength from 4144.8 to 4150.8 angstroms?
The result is 1.66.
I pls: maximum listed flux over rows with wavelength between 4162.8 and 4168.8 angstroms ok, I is 1.669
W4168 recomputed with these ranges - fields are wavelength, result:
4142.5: 1.596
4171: 1.691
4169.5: 1.723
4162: 1.599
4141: 1.64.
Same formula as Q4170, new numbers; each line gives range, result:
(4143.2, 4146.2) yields 1.61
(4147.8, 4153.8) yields 1.65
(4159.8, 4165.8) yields 1.57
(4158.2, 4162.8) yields 1.64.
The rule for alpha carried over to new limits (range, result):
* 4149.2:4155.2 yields 1.614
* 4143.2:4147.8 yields 1.578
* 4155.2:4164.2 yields 1.533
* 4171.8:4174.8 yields 1.537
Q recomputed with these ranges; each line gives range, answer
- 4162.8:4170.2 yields 1.6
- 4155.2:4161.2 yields 1.68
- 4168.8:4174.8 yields 1.64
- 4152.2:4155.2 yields 1.62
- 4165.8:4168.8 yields 1.62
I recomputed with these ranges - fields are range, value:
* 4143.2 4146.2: 1.643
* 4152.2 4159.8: 1.704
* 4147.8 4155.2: 1.683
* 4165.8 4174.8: 1.723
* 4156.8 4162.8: 1.693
